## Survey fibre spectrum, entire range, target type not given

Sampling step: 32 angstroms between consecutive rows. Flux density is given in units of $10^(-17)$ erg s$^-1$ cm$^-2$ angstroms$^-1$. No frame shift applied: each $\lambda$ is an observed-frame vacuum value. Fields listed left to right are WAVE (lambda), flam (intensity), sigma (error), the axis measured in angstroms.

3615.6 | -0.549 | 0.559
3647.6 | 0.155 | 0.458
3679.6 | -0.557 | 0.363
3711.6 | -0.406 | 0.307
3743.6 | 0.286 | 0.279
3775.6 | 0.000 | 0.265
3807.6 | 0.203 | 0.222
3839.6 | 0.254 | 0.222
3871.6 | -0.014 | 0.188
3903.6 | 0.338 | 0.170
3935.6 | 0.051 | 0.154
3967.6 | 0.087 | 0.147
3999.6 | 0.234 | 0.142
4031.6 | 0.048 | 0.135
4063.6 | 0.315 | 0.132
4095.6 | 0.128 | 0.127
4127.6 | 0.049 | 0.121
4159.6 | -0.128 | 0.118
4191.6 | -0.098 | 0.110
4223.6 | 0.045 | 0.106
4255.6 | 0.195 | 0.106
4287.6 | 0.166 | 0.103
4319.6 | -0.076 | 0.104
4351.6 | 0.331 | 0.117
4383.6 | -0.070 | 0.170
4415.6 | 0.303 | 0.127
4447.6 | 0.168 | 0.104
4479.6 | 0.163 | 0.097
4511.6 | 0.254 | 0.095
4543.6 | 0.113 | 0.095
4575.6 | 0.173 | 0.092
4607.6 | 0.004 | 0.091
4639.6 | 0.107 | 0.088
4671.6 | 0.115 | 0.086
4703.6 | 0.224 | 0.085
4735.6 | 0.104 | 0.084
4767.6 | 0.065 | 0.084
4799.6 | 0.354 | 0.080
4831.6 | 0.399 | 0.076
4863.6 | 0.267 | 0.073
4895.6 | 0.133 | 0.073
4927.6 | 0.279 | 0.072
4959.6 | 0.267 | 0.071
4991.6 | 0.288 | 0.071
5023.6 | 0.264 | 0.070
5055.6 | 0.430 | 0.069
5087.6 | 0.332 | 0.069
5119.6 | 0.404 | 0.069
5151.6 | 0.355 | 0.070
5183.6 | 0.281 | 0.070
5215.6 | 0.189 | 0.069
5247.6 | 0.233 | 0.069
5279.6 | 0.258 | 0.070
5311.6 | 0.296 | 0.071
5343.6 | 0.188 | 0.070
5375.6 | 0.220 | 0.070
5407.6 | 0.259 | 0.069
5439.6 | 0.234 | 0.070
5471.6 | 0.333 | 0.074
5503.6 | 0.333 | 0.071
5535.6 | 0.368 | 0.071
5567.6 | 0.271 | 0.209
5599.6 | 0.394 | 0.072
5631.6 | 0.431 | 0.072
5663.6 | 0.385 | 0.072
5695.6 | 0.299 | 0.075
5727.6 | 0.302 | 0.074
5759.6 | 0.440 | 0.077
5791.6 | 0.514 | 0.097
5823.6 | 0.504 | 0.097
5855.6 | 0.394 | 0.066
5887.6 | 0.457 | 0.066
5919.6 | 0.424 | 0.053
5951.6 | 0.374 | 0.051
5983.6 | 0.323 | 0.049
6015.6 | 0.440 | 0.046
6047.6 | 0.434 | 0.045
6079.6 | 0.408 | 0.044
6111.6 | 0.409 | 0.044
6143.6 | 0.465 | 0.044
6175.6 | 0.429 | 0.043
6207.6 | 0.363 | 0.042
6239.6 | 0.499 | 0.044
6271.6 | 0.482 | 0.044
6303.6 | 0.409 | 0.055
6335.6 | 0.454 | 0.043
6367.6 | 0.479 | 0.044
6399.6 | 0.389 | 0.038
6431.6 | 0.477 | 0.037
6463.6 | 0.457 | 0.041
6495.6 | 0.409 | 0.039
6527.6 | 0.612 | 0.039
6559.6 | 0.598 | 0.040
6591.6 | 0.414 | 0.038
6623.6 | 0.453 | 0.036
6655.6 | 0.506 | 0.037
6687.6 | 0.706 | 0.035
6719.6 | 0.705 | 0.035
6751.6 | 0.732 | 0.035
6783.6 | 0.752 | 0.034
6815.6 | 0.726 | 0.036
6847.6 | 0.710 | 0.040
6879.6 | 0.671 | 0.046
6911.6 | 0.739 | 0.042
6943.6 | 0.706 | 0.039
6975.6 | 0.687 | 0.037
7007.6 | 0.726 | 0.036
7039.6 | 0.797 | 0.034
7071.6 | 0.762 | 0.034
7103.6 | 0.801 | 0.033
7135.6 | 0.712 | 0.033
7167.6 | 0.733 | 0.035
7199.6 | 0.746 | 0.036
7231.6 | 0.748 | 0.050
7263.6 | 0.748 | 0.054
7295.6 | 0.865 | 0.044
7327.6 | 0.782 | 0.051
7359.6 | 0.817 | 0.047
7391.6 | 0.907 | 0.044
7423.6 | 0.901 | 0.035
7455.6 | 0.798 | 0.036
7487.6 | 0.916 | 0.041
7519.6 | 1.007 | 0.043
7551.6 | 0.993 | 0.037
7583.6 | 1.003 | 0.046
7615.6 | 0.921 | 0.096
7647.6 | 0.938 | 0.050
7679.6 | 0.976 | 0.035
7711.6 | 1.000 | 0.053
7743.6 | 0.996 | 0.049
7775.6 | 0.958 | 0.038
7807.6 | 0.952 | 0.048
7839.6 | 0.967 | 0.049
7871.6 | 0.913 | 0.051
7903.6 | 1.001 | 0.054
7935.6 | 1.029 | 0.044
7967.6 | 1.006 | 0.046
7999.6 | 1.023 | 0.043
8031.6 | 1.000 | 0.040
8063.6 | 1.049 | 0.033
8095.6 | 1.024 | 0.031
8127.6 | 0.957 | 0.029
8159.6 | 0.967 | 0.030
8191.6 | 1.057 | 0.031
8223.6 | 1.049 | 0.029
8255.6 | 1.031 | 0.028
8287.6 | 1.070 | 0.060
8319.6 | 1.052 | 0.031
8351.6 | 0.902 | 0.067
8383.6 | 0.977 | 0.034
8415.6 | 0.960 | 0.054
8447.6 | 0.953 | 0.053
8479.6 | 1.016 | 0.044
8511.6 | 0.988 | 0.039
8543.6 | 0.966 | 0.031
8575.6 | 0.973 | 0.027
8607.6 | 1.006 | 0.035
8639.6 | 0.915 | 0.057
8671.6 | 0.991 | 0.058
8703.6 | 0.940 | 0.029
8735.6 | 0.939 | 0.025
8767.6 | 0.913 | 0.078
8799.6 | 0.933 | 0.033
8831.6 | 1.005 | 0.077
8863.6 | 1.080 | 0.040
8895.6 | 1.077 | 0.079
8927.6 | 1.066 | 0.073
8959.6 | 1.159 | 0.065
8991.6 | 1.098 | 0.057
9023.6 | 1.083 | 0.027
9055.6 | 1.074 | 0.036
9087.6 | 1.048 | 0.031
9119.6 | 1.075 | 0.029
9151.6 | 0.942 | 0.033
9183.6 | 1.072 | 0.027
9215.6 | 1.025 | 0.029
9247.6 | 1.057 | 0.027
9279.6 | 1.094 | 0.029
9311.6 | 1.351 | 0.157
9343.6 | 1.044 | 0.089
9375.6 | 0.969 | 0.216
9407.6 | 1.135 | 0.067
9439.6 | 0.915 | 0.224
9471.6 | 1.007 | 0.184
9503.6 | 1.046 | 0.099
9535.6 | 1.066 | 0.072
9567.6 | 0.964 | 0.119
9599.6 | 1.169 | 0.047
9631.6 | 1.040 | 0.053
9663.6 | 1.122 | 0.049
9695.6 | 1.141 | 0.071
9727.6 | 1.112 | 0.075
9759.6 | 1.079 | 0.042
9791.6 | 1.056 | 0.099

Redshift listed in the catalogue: 0.672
